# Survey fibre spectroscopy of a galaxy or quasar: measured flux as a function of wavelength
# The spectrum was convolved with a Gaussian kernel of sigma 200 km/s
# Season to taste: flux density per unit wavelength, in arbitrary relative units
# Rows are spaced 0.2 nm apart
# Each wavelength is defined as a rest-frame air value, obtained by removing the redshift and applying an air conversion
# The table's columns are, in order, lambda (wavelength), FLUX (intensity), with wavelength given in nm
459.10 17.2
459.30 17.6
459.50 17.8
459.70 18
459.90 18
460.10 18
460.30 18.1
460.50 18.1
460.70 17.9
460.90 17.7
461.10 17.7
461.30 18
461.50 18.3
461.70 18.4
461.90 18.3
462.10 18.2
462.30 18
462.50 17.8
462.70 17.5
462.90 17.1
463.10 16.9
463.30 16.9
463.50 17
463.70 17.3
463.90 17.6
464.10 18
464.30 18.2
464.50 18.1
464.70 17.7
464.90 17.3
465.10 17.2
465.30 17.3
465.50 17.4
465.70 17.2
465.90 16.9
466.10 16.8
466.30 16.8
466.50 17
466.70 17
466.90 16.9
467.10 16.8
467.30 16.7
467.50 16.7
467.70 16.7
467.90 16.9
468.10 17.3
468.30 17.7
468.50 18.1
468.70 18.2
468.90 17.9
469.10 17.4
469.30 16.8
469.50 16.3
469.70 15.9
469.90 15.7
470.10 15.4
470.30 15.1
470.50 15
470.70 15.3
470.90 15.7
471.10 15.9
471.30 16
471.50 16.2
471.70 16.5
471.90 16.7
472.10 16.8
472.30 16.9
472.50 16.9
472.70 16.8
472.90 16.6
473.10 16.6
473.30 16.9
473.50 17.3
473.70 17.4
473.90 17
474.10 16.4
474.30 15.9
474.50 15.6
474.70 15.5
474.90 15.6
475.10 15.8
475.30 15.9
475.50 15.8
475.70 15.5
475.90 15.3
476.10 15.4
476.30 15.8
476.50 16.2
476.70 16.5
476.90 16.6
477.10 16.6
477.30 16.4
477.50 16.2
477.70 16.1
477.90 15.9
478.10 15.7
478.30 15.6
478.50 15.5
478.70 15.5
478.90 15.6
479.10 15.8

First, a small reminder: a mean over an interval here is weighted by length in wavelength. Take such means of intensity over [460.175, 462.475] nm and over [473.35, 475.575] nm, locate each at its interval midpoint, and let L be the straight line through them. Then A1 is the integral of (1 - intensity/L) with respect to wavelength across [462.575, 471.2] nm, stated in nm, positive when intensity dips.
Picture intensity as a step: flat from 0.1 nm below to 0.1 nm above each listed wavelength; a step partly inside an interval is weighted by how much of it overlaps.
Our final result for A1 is 0.179 nm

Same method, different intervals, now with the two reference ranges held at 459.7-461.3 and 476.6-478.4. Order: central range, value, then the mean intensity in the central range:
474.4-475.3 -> 0.04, 15.7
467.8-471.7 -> 0.12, 16.5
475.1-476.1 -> 0.05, 15.6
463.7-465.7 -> -0.01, 17.6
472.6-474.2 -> -0.03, 16.9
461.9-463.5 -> 0.02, 17.5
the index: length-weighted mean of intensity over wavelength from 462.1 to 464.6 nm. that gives 17.6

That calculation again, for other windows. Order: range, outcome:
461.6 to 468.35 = 17.3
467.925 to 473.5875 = 16.6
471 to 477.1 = 16.3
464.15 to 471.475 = 16.8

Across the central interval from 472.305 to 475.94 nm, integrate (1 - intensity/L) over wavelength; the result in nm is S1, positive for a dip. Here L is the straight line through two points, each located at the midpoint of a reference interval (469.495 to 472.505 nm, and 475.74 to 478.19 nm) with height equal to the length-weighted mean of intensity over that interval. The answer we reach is -0.06 nm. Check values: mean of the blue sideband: 16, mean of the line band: 16.3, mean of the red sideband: 16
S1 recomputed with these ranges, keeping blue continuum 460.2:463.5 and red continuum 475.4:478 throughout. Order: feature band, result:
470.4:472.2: 0.07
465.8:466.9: 0.02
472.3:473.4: -0.02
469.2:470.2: 0.05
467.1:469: -0.03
